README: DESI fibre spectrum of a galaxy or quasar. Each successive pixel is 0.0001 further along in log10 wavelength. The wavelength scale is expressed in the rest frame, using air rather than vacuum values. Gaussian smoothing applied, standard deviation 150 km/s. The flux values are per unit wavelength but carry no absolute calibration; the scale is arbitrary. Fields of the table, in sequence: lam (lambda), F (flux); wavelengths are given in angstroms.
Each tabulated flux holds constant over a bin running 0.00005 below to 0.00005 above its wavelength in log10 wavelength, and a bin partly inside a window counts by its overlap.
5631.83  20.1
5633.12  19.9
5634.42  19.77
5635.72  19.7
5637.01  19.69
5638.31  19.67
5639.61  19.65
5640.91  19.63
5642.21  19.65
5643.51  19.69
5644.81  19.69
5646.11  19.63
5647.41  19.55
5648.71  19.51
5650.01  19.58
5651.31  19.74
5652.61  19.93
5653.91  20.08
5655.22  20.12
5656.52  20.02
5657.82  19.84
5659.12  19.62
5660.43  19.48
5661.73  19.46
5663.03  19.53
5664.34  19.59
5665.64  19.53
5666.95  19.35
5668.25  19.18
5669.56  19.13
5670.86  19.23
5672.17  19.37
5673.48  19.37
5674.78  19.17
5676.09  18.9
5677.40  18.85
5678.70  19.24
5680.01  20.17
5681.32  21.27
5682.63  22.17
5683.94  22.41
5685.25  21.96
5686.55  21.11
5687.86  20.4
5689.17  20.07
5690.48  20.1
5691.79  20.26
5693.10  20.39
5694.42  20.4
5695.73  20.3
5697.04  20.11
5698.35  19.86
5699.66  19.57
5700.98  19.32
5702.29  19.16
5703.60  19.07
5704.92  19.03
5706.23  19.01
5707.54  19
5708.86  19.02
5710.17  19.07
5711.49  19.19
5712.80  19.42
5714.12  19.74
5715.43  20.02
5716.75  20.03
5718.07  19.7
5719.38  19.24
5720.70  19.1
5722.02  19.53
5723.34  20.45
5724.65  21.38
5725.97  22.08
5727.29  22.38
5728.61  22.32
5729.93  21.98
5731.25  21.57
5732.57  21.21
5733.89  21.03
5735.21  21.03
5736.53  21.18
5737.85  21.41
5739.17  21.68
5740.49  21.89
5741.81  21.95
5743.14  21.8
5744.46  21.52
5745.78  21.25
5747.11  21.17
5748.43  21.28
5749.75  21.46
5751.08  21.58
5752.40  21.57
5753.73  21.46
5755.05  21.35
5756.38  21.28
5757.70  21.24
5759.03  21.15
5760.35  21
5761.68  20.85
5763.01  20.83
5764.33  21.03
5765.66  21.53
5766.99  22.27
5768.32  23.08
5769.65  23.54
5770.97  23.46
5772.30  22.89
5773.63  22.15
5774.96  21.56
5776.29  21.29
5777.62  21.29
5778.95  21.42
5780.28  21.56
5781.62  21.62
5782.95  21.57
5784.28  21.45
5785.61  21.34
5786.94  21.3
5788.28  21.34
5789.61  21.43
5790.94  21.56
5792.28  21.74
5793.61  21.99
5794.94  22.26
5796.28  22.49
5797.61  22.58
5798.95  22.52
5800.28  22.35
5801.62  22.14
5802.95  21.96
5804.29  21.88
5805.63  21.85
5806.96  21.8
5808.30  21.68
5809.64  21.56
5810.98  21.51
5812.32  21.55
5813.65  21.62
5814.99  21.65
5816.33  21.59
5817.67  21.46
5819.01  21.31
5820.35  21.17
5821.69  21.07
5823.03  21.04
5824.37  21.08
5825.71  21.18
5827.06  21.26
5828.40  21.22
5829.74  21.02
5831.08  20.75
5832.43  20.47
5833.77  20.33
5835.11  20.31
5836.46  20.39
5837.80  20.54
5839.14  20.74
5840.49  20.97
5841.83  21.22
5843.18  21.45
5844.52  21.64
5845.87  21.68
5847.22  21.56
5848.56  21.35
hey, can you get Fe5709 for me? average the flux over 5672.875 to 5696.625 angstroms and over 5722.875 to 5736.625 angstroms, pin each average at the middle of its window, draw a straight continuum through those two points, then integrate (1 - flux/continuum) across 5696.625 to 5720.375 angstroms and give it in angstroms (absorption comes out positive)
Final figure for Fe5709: 1.8 angstroms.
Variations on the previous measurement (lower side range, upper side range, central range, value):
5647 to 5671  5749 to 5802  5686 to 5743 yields 0.8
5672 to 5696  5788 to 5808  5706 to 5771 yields 0.4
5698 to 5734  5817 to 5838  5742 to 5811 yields -4.0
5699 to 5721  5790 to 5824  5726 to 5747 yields -1.7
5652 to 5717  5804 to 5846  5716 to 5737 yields -0.7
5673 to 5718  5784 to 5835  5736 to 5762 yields -0.9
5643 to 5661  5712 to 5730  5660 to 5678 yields 0.6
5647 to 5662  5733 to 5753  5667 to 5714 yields 1.4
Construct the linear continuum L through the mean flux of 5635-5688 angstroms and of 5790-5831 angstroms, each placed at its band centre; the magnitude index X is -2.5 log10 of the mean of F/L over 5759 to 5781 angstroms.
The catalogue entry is -0.03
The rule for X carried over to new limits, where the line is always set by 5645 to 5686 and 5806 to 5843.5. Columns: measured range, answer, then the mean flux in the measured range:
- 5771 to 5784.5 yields -0.05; 21.8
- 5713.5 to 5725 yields 0.02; 19.9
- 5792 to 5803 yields -0.07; 22.3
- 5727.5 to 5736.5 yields -0.06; 21.5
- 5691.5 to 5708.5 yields 0.03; 19.6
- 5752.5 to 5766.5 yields -0.03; 21.2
